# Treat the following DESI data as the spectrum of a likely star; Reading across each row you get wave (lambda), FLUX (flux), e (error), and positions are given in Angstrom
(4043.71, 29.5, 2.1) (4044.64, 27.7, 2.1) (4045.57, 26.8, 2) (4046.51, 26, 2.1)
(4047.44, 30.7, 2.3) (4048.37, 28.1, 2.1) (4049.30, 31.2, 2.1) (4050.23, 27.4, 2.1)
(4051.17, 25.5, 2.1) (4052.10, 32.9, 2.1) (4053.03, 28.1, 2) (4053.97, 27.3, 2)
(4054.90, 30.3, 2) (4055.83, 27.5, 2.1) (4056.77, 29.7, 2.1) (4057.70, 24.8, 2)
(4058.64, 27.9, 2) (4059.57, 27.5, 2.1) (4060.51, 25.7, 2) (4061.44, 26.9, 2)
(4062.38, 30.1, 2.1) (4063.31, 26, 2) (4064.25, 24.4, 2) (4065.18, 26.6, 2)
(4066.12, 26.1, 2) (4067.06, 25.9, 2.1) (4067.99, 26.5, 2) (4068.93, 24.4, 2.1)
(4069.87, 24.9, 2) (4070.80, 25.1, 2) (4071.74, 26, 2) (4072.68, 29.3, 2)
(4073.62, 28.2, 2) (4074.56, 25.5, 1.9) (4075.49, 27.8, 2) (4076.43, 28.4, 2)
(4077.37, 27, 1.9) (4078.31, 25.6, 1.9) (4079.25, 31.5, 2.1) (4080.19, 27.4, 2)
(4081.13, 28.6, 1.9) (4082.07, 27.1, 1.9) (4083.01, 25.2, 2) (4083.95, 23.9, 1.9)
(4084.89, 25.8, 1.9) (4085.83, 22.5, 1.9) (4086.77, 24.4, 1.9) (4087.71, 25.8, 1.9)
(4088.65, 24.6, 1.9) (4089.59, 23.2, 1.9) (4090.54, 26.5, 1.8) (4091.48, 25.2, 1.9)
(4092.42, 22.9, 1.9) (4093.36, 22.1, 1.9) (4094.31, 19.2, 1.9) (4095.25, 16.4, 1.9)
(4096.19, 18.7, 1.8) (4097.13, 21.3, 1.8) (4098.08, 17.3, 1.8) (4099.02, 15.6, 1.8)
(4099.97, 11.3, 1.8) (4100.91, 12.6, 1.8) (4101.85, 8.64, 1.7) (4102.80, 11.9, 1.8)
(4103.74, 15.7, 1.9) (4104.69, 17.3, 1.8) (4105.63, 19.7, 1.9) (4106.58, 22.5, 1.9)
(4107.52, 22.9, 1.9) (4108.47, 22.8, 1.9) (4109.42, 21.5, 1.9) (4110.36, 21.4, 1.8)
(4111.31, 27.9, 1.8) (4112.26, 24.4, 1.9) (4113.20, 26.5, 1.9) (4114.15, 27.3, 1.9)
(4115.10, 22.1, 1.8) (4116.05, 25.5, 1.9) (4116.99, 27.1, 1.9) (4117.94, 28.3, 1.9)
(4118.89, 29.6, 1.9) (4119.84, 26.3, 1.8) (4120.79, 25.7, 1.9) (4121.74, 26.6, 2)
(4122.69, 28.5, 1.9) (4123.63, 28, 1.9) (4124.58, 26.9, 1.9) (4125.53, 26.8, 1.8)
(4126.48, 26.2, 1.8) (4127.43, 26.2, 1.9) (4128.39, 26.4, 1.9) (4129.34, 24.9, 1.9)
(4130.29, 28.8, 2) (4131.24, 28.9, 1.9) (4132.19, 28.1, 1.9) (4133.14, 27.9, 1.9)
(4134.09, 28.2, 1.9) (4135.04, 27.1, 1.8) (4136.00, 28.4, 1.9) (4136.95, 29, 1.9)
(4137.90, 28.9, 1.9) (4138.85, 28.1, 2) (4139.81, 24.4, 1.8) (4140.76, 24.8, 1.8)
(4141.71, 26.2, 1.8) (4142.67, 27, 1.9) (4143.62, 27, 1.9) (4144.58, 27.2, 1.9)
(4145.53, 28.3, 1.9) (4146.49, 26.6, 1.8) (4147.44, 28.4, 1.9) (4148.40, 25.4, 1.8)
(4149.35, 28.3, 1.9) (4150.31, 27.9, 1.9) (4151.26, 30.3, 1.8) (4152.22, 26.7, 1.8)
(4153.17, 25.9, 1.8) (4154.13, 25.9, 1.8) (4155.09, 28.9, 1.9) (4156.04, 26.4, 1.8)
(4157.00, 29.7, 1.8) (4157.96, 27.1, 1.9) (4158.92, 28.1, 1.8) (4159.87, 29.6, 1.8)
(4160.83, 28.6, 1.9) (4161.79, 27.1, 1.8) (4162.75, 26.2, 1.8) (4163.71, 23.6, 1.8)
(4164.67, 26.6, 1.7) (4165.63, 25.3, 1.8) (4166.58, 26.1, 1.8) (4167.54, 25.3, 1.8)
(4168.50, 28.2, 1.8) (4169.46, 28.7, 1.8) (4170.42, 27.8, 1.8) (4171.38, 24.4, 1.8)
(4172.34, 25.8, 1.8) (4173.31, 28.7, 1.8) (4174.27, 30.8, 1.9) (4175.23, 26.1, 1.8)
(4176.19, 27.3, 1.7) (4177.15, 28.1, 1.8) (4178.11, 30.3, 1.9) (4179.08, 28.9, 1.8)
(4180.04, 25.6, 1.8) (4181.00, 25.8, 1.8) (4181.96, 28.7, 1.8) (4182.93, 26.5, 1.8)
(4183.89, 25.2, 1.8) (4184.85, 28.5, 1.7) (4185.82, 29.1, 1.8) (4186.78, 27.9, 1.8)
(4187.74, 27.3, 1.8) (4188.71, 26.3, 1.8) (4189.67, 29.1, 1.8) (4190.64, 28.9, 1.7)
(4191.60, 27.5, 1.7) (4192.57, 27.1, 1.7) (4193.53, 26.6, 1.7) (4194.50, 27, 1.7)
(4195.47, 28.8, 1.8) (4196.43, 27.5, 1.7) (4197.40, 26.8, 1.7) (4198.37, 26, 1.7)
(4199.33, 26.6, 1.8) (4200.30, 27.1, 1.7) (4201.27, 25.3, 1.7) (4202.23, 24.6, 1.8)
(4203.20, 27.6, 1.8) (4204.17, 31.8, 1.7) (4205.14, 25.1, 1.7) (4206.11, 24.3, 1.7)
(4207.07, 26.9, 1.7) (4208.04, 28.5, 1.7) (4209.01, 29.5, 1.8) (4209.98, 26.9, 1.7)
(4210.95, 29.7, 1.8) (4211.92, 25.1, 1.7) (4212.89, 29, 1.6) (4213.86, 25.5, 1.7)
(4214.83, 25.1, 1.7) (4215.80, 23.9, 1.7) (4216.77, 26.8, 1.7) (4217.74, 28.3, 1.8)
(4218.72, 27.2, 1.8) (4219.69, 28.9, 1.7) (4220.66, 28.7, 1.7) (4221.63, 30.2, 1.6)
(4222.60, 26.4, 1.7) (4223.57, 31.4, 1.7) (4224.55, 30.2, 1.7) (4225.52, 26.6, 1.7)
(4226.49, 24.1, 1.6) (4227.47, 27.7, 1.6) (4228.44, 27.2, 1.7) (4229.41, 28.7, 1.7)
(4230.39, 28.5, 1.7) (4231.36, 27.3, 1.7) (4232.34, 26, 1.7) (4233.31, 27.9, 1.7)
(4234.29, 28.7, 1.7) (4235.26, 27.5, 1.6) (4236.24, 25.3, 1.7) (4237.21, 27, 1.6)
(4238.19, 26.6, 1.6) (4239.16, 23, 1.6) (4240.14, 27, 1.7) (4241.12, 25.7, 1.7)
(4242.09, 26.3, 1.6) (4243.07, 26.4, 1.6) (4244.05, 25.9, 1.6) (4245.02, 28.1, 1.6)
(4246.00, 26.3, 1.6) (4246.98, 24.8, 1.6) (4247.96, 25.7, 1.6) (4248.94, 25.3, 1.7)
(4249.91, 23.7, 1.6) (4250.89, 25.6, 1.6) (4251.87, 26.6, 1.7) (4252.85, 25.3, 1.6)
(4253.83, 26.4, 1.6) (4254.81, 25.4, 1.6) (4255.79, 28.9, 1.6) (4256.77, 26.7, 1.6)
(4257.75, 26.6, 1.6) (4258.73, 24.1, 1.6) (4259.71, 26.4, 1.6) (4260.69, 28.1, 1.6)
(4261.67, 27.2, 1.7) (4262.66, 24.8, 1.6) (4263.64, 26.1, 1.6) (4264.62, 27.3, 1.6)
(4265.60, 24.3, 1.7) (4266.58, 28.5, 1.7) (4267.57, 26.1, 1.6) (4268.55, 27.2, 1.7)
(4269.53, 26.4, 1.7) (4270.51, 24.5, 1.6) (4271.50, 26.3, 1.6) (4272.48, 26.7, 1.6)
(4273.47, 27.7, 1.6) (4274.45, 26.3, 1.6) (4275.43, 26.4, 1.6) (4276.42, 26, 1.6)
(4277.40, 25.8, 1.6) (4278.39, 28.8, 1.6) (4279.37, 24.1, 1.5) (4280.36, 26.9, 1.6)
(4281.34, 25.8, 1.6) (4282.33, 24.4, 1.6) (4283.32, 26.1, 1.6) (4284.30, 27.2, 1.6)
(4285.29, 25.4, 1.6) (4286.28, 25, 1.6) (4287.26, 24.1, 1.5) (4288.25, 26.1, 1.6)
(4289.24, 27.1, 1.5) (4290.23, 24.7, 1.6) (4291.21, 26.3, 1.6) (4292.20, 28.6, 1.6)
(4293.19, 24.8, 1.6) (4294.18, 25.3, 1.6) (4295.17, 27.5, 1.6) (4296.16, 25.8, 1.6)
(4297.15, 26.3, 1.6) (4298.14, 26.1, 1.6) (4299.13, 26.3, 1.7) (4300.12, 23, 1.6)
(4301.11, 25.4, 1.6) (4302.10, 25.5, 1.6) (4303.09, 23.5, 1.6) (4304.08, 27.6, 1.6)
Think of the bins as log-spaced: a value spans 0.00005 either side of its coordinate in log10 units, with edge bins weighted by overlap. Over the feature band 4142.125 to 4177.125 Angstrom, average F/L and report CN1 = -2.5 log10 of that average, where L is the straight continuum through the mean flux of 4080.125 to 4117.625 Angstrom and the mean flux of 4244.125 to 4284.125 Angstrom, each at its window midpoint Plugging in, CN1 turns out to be -0.17 mag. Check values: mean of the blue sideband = 21.8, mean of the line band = 27.3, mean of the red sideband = 26.2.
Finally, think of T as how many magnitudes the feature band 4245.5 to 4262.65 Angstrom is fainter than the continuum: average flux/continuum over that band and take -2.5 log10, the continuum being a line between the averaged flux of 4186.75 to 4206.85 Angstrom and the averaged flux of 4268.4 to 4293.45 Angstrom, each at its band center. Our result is 0.017 mag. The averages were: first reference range 27.1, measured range 26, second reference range 26.1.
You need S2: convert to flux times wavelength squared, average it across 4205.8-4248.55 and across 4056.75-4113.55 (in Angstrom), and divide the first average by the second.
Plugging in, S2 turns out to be 1.23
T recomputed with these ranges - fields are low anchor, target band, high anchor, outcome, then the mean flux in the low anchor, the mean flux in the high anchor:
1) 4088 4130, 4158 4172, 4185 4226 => -0.059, 22.6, 27.5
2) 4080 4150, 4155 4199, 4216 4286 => -0.082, 24.3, 26.6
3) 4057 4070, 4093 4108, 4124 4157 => 0.492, 26.4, 27.3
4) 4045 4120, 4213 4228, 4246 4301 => -0.073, 24.6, 26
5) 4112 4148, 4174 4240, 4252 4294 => -0.031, 27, 26.2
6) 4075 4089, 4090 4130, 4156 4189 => 0.185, 26.4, 27.3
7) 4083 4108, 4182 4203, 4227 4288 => -0.144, 20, 26.3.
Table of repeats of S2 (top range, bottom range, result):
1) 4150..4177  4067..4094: 1.10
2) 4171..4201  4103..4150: 1.09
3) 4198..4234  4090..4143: 1.21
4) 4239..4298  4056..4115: 1.20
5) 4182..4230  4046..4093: 1.09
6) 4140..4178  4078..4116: 1.28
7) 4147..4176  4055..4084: 1.06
